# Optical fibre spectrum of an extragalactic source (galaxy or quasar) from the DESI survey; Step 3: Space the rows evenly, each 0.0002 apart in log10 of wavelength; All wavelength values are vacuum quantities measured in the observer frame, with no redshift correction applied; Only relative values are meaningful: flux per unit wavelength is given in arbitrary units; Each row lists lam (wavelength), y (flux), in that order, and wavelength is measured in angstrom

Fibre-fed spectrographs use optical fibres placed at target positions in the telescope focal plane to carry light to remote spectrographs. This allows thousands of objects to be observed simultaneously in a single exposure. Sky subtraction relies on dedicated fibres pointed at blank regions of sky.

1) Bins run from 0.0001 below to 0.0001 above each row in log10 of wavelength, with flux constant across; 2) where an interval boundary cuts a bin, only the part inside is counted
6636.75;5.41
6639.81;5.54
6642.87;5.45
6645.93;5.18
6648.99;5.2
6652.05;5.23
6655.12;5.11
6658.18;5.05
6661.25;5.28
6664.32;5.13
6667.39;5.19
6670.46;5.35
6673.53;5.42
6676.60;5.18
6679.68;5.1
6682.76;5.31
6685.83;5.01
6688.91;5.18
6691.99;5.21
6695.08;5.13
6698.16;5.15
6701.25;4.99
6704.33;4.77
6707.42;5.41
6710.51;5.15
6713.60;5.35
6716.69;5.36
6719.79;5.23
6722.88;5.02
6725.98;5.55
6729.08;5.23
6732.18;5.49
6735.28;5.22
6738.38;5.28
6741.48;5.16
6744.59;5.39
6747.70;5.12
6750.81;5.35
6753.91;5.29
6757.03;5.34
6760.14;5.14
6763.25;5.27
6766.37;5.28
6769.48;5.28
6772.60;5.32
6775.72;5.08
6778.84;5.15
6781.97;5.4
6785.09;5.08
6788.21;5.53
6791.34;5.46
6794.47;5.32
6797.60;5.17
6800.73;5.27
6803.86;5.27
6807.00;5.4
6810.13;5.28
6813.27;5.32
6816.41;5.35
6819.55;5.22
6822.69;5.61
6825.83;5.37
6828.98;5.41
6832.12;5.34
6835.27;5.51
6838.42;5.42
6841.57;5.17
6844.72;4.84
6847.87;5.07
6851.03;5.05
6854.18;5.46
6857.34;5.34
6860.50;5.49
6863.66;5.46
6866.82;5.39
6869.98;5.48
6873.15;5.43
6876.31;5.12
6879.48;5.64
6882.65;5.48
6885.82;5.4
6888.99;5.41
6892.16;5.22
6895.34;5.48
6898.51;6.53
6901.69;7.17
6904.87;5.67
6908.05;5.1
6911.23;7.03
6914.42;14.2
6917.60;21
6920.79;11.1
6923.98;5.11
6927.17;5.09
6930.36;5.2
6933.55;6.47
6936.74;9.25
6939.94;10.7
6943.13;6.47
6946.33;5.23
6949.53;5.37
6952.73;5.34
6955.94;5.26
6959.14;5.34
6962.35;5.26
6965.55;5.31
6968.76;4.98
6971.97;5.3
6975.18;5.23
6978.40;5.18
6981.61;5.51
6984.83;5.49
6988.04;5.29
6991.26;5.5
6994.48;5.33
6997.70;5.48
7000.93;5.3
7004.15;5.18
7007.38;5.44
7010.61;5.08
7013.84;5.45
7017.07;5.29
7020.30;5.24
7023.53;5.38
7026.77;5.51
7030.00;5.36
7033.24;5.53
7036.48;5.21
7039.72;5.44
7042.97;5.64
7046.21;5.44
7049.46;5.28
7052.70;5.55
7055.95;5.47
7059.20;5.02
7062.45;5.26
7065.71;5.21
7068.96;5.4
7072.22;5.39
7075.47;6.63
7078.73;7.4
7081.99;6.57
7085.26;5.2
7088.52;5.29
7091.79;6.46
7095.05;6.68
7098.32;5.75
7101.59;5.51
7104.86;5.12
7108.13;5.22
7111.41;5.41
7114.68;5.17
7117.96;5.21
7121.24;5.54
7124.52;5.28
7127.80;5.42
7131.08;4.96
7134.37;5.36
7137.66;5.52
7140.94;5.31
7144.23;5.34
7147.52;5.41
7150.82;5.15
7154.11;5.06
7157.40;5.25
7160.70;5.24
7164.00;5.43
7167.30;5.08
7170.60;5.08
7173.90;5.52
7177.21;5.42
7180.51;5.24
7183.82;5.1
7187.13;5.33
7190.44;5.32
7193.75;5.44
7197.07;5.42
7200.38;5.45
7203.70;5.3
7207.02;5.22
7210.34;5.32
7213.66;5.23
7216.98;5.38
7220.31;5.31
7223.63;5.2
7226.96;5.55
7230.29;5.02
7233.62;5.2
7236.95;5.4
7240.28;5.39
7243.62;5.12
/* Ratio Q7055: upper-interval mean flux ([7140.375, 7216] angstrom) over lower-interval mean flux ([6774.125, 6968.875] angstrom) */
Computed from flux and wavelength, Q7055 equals 0.9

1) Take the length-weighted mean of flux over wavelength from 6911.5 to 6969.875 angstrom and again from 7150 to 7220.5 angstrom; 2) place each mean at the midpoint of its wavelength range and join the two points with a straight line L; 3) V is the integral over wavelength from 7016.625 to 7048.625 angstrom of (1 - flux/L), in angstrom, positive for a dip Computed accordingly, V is 6.28 angstrom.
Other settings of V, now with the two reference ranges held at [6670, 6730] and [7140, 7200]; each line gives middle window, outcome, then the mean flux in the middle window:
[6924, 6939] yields -3.7 angstrom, 6.54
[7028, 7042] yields -0.4 angstrom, 5.4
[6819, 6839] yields -0.7 angstrom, 5.42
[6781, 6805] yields -0.4 angstrom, 5.31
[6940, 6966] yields -2.6 angstrom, 5.77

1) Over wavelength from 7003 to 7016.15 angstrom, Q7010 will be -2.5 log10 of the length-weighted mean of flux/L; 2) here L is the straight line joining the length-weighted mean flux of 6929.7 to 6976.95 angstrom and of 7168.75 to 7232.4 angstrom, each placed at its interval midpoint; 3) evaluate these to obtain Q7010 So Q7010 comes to 0.12 mag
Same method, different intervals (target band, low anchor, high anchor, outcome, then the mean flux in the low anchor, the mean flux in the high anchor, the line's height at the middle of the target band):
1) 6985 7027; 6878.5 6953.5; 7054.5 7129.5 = 0.20 mag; 7.31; 5.63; 6.46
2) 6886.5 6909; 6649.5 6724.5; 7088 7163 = -0.10 mag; 5.18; 5.42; 5.3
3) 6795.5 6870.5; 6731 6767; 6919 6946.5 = 0.17 mag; 5.28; 7.38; 6.24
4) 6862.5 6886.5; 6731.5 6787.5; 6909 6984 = 0.18 mag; 5.26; 7.13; 6.41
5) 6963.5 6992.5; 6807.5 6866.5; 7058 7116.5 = 0.05 mag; 5.32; 5.71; 5.54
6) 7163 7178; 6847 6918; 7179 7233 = 0.03 mag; 6.42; 5.3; 5.42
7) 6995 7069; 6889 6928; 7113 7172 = 0.23 mag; 8.17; 5.27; 6.64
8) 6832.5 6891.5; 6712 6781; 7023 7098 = 0.02 mag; 5.27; 5.67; 5.42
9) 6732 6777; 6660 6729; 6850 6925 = 0.09 mag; 5.2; 6.86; 5.72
